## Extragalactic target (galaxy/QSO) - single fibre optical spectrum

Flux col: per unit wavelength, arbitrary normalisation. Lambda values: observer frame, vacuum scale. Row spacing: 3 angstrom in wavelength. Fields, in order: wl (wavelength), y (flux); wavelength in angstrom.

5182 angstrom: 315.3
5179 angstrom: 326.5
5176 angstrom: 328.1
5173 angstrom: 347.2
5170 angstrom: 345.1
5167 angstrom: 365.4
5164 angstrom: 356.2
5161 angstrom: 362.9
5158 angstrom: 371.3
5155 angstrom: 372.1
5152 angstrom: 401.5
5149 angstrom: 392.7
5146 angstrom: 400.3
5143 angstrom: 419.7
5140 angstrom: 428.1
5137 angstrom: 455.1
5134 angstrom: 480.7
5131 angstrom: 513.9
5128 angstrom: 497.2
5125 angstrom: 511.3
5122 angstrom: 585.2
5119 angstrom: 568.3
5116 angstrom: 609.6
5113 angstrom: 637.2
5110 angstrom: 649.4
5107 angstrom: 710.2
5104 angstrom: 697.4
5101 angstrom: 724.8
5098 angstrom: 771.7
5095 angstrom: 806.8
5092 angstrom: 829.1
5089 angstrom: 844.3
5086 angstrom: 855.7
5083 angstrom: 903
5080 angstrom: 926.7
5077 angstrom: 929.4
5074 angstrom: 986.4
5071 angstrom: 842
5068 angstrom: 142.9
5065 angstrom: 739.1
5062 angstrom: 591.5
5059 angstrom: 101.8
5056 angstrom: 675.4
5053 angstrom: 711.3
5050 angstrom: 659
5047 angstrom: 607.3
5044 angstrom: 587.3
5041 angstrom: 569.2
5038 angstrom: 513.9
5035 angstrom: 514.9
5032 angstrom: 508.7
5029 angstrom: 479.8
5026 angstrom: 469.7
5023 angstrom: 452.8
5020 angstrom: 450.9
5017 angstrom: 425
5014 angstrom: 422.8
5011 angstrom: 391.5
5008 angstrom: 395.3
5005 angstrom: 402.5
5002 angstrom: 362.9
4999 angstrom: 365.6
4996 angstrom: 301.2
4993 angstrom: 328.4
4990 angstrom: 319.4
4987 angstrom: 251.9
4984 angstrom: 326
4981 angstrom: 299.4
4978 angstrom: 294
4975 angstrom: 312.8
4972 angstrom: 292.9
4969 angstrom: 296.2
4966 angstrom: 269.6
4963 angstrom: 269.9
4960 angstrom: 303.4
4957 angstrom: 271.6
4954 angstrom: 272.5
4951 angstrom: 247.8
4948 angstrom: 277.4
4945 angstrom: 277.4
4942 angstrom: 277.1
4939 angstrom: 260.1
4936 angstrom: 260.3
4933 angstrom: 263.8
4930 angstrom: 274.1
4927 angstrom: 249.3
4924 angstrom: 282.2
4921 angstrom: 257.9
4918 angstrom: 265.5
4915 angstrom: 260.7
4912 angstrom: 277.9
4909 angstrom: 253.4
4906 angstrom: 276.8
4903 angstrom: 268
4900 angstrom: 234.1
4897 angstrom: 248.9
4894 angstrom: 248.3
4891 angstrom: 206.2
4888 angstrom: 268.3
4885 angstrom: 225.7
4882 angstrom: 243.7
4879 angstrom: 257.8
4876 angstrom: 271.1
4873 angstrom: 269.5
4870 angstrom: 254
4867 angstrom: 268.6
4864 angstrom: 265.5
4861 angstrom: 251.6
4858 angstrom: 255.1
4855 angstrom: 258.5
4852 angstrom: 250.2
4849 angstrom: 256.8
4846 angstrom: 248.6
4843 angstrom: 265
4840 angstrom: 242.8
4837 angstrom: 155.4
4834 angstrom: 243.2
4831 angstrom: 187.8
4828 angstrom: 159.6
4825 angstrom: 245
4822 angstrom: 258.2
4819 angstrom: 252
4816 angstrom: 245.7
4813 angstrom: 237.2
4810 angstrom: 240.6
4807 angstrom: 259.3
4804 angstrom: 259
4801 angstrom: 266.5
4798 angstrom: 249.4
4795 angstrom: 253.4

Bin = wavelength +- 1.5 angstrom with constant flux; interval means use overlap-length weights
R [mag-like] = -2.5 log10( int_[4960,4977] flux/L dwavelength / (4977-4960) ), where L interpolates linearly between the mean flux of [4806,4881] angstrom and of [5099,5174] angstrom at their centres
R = 0.20 mag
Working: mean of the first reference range 244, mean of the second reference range 491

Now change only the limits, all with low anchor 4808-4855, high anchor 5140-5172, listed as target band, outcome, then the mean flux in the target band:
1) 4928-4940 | 0.06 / 264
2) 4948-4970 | 0.06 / 276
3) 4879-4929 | 0.05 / 254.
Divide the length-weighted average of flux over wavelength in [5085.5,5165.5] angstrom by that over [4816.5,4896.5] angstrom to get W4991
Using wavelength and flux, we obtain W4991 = 2.3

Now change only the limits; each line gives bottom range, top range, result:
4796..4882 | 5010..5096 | 2.52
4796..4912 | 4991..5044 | 1.77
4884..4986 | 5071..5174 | 2.20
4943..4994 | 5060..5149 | 2.25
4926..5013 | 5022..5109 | 2.19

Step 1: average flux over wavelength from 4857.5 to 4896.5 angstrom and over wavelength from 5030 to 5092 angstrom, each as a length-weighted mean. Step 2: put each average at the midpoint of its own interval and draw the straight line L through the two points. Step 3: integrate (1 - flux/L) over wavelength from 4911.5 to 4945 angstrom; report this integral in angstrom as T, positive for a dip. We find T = 9.09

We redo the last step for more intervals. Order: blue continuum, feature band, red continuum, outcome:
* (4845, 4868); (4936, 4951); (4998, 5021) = 3.1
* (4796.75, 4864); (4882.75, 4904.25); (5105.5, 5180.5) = 3.2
